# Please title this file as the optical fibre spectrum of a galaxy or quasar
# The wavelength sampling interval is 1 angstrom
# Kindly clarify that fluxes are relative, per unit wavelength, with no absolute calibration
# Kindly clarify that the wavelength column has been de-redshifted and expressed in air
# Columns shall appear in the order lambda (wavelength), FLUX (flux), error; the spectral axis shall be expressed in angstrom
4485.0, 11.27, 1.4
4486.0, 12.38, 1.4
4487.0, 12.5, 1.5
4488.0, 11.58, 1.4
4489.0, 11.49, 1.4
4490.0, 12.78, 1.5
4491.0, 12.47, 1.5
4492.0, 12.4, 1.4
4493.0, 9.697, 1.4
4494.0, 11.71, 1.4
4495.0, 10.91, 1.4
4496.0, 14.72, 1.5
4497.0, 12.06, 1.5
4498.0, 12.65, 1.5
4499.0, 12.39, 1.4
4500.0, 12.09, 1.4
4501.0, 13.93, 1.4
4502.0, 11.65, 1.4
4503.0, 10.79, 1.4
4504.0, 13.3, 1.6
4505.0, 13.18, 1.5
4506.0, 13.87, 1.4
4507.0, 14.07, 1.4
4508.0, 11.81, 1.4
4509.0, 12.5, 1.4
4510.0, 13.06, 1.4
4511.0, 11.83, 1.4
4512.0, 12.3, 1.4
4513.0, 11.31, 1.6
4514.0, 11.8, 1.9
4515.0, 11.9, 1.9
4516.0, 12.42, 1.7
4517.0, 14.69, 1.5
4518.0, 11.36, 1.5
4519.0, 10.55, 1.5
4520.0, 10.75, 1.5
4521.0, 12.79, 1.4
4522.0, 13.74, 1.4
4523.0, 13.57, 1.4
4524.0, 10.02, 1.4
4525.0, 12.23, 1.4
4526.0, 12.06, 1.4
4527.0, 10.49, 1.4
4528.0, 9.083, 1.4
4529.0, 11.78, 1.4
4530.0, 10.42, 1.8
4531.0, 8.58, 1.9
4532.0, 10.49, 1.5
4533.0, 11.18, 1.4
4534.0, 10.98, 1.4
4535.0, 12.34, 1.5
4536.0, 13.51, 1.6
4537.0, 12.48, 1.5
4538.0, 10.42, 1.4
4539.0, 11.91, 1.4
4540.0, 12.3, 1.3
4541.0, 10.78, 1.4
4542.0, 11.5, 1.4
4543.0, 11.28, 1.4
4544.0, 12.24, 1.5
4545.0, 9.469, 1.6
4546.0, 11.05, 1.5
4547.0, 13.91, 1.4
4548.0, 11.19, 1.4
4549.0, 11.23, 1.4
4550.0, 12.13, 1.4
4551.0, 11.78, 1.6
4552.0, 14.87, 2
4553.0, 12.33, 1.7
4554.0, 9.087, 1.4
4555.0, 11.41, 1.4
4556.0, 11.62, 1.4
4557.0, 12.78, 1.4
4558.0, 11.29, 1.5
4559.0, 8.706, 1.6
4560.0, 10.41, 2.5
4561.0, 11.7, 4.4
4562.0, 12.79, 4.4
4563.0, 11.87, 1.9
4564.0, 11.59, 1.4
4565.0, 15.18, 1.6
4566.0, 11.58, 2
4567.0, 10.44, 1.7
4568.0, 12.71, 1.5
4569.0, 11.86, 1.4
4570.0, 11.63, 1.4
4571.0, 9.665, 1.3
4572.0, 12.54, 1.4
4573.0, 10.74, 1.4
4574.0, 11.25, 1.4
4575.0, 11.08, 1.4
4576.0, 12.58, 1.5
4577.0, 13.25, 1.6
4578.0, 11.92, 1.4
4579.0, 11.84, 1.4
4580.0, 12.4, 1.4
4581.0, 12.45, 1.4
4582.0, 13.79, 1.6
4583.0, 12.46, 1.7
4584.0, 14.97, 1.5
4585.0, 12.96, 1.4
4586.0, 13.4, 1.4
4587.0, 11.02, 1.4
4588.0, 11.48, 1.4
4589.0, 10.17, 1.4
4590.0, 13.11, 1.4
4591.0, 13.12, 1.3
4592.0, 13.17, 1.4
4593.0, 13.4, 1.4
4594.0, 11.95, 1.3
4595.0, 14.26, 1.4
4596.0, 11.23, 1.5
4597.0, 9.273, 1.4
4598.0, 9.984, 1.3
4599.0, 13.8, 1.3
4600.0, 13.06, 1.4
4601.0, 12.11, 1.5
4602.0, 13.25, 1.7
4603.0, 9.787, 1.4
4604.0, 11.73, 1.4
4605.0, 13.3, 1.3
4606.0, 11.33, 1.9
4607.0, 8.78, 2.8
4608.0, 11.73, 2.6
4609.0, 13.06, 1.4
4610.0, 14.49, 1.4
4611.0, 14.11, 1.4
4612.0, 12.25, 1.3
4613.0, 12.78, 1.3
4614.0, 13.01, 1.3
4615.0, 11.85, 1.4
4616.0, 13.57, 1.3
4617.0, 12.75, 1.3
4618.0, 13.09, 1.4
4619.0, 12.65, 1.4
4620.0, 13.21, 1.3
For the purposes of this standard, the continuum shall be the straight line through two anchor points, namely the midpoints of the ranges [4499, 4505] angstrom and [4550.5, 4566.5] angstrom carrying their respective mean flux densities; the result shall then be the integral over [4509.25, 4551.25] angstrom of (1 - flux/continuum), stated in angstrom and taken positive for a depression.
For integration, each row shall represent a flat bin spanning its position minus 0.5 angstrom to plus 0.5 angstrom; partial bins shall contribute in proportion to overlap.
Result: 1.6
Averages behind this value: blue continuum 12.4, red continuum 11.8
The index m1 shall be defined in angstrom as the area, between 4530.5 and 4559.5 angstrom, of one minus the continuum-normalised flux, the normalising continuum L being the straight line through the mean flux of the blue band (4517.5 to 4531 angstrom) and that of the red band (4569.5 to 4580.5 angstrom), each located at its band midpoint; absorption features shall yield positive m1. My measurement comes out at 0.0 angstrom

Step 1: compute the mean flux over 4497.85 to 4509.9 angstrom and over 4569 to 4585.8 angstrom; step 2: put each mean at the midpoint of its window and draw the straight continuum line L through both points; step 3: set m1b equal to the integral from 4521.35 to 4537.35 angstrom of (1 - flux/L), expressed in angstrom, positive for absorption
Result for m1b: 1.4 angstrom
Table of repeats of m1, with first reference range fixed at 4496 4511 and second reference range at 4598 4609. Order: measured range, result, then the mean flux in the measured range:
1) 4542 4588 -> 1.0 angstrom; 11.9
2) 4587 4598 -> 0.0 angstrom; 12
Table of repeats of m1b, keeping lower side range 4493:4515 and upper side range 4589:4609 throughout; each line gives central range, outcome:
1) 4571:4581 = 0.19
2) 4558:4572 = 0.65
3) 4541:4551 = 0.57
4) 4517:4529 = 0.64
